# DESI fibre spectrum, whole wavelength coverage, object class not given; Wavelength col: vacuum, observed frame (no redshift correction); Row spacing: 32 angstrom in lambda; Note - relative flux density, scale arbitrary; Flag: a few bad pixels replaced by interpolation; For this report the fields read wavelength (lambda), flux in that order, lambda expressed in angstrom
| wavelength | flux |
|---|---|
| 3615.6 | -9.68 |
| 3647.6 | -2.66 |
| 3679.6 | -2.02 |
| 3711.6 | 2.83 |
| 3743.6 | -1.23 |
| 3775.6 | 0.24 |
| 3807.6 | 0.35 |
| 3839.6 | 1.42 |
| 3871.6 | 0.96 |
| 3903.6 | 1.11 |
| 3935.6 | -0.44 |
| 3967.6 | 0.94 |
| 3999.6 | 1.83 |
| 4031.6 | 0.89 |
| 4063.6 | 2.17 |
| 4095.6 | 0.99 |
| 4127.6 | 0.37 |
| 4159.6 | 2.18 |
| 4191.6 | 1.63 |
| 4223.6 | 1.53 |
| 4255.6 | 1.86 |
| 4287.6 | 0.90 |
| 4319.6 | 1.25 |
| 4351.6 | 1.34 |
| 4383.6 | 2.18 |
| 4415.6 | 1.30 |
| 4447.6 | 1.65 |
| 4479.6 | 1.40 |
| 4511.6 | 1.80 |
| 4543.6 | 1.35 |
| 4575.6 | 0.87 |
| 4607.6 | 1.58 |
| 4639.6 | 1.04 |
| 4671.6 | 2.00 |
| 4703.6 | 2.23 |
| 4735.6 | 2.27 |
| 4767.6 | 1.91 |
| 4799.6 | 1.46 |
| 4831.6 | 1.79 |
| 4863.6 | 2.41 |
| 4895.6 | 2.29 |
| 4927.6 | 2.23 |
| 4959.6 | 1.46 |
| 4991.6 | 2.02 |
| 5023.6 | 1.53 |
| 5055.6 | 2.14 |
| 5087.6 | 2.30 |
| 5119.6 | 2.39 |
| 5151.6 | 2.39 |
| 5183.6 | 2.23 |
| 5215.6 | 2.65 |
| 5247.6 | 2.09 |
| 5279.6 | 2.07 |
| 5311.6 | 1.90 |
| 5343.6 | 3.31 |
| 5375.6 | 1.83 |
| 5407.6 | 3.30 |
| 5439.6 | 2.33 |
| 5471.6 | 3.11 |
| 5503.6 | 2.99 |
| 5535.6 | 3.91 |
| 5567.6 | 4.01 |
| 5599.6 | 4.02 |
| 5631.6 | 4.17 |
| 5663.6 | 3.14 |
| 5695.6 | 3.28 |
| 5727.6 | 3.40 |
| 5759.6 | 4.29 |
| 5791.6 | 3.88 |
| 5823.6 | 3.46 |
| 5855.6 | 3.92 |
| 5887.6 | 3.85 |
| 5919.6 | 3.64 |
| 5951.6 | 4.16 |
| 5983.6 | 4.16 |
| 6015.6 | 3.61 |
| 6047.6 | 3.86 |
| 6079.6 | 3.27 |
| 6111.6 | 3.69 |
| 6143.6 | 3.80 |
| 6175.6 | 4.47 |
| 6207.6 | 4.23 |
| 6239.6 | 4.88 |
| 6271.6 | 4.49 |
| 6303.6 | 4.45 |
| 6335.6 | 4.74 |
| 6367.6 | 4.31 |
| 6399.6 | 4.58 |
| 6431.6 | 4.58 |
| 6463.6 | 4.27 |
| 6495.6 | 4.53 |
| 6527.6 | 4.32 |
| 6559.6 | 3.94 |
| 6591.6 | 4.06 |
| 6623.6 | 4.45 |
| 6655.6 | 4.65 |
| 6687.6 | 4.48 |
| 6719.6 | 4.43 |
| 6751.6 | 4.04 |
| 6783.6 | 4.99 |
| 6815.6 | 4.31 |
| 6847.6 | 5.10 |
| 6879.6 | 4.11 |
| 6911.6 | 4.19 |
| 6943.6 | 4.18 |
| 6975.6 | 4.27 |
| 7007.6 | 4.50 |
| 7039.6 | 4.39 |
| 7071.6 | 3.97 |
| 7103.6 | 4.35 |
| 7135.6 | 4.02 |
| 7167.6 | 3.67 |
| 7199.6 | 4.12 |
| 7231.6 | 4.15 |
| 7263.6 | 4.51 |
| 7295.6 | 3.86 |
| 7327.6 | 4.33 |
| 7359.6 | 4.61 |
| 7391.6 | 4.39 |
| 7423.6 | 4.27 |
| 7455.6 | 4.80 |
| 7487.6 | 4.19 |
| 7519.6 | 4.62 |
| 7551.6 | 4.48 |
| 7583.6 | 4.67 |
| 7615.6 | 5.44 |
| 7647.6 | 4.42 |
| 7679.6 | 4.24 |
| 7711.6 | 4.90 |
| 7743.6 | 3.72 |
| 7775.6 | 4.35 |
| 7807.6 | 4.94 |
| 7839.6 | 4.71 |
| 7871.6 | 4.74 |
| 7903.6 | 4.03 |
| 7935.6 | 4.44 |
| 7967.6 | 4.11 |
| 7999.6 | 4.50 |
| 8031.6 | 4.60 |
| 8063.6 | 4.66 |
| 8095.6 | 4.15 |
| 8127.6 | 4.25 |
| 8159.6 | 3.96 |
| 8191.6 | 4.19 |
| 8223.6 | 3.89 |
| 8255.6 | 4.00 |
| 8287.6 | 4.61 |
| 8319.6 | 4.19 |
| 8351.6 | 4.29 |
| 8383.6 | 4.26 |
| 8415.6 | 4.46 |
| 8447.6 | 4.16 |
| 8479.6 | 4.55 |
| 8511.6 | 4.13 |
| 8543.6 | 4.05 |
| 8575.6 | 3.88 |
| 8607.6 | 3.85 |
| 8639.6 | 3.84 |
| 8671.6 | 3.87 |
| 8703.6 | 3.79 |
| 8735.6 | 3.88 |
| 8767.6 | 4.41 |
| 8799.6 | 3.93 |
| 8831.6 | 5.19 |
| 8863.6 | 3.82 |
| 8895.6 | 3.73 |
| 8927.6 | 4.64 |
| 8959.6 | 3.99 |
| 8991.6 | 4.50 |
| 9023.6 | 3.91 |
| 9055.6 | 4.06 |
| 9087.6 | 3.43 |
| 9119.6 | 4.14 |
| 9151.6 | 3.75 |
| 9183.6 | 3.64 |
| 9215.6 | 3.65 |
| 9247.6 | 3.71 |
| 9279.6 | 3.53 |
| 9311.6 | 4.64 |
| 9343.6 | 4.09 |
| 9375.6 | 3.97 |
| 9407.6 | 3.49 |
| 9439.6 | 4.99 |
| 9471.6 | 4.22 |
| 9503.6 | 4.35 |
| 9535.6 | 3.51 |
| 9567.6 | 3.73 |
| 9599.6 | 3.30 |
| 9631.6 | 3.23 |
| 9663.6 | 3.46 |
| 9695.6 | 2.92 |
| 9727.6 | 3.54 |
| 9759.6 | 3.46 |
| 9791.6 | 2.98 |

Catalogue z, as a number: 0.384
